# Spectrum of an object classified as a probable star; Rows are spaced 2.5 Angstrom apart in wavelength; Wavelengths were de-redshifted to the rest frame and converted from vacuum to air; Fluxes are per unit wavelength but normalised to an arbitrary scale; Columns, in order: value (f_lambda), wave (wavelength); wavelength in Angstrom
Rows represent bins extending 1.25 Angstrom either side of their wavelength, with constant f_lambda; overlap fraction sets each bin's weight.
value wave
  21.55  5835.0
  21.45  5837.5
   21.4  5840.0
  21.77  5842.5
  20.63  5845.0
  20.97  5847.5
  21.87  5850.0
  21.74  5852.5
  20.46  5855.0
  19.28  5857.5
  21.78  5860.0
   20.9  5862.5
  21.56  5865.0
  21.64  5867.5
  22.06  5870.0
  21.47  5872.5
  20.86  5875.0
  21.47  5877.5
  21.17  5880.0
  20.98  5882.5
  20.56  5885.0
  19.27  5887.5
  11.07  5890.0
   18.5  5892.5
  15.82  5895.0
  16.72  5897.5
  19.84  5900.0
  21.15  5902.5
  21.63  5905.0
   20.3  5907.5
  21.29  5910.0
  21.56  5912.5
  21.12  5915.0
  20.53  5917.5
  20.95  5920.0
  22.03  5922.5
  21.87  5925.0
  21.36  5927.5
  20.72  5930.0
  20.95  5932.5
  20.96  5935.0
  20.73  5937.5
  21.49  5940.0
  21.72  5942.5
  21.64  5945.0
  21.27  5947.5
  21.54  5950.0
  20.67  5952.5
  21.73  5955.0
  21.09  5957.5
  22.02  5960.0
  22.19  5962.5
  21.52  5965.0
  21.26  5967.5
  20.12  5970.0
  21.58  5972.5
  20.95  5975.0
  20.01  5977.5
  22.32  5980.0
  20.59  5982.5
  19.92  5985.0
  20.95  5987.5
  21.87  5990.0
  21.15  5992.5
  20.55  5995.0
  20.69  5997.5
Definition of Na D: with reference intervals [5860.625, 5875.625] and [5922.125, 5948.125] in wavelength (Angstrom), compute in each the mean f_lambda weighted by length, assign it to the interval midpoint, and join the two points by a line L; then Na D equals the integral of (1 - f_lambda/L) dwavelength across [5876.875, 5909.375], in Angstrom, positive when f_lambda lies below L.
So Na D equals 3.5 Angstrom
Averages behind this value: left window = 21.5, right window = 21.3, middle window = 19.1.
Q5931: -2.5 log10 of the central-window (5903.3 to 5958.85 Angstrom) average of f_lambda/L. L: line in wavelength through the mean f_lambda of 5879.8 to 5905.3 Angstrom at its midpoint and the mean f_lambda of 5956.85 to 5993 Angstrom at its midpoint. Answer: -0.08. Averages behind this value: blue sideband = 18.6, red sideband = 21.2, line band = 21.2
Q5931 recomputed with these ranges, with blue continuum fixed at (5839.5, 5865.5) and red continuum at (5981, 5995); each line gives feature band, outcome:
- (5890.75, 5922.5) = 0.060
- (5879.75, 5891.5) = 0.147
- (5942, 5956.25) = -0.024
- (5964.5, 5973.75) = -0.009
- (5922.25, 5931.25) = -0.023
